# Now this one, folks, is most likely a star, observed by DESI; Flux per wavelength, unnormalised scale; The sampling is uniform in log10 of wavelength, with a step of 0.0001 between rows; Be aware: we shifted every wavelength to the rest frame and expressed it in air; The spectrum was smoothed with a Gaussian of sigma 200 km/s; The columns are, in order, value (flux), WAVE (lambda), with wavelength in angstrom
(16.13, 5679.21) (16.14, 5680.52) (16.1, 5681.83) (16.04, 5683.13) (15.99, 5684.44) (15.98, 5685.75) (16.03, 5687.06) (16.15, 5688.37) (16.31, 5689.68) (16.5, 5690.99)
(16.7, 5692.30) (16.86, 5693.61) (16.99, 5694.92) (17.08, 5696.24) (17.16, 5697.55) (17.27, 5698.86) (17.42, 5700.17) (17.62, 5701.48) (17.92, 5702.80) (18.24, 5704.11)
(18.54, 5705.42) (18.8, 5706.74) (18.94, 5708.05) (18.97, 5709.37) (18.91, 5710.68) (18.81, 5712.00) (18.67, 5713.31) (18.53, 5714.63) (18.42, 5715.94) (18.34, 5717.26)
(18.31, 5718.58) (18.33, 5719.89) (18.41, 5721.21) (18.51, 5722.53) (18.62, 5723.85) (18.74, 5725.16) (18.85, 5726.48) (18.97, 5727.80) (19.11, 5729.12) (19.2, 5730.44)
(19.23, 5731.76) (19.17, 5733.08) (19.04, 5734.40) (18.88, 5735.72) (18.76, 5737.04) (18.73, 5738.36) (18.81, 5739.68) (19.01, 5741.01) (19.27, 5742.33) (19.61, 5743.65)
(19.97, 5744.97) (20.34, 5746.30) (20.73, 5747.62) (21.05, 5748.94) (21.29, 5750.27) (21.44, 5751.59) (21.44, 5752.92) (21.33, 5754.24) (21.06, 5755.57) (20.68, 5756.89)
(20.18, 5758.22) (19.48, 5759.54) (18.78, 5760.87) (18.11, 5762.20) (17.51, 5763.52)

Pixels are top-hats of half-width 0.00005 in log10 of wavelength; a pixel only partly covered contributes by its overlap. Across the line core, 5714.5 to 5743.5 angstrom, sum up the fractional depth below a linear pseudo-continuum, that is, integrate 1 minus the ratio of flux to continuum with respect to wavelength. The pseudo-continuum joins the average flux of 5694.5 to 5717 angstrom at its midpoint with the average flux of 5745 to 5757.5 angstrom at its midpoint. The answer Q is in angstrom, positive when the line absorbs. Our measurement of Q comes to 1.2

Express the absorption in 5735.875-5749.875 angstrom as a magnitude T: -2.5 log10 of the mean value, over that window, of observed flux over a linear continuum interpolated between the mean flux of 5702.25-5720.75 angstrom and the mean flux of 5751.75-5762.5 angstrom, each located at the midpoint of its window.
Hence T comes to 0.01 mag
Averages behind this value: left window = 18.6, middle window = 19.6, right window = 20.3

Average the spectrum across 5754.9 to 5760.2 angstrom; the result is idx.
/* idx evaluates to 20.4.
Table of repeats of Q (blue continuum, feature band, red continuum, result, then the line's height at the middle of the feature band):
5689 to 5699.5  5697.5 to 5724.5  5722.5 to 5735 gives -0.72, 17.9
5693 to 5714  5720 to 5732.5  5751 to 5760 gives 0.27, 19.2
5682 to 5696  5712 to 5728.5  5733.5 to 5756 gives -0.14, 18.4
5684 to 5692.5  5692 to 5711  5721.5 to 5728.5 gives -0.78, 17.1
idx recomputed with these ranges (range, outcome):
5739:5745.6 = 19.3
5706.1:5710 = 18.9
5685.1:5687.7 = 16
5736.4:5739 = 18.8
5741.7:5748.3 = 20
